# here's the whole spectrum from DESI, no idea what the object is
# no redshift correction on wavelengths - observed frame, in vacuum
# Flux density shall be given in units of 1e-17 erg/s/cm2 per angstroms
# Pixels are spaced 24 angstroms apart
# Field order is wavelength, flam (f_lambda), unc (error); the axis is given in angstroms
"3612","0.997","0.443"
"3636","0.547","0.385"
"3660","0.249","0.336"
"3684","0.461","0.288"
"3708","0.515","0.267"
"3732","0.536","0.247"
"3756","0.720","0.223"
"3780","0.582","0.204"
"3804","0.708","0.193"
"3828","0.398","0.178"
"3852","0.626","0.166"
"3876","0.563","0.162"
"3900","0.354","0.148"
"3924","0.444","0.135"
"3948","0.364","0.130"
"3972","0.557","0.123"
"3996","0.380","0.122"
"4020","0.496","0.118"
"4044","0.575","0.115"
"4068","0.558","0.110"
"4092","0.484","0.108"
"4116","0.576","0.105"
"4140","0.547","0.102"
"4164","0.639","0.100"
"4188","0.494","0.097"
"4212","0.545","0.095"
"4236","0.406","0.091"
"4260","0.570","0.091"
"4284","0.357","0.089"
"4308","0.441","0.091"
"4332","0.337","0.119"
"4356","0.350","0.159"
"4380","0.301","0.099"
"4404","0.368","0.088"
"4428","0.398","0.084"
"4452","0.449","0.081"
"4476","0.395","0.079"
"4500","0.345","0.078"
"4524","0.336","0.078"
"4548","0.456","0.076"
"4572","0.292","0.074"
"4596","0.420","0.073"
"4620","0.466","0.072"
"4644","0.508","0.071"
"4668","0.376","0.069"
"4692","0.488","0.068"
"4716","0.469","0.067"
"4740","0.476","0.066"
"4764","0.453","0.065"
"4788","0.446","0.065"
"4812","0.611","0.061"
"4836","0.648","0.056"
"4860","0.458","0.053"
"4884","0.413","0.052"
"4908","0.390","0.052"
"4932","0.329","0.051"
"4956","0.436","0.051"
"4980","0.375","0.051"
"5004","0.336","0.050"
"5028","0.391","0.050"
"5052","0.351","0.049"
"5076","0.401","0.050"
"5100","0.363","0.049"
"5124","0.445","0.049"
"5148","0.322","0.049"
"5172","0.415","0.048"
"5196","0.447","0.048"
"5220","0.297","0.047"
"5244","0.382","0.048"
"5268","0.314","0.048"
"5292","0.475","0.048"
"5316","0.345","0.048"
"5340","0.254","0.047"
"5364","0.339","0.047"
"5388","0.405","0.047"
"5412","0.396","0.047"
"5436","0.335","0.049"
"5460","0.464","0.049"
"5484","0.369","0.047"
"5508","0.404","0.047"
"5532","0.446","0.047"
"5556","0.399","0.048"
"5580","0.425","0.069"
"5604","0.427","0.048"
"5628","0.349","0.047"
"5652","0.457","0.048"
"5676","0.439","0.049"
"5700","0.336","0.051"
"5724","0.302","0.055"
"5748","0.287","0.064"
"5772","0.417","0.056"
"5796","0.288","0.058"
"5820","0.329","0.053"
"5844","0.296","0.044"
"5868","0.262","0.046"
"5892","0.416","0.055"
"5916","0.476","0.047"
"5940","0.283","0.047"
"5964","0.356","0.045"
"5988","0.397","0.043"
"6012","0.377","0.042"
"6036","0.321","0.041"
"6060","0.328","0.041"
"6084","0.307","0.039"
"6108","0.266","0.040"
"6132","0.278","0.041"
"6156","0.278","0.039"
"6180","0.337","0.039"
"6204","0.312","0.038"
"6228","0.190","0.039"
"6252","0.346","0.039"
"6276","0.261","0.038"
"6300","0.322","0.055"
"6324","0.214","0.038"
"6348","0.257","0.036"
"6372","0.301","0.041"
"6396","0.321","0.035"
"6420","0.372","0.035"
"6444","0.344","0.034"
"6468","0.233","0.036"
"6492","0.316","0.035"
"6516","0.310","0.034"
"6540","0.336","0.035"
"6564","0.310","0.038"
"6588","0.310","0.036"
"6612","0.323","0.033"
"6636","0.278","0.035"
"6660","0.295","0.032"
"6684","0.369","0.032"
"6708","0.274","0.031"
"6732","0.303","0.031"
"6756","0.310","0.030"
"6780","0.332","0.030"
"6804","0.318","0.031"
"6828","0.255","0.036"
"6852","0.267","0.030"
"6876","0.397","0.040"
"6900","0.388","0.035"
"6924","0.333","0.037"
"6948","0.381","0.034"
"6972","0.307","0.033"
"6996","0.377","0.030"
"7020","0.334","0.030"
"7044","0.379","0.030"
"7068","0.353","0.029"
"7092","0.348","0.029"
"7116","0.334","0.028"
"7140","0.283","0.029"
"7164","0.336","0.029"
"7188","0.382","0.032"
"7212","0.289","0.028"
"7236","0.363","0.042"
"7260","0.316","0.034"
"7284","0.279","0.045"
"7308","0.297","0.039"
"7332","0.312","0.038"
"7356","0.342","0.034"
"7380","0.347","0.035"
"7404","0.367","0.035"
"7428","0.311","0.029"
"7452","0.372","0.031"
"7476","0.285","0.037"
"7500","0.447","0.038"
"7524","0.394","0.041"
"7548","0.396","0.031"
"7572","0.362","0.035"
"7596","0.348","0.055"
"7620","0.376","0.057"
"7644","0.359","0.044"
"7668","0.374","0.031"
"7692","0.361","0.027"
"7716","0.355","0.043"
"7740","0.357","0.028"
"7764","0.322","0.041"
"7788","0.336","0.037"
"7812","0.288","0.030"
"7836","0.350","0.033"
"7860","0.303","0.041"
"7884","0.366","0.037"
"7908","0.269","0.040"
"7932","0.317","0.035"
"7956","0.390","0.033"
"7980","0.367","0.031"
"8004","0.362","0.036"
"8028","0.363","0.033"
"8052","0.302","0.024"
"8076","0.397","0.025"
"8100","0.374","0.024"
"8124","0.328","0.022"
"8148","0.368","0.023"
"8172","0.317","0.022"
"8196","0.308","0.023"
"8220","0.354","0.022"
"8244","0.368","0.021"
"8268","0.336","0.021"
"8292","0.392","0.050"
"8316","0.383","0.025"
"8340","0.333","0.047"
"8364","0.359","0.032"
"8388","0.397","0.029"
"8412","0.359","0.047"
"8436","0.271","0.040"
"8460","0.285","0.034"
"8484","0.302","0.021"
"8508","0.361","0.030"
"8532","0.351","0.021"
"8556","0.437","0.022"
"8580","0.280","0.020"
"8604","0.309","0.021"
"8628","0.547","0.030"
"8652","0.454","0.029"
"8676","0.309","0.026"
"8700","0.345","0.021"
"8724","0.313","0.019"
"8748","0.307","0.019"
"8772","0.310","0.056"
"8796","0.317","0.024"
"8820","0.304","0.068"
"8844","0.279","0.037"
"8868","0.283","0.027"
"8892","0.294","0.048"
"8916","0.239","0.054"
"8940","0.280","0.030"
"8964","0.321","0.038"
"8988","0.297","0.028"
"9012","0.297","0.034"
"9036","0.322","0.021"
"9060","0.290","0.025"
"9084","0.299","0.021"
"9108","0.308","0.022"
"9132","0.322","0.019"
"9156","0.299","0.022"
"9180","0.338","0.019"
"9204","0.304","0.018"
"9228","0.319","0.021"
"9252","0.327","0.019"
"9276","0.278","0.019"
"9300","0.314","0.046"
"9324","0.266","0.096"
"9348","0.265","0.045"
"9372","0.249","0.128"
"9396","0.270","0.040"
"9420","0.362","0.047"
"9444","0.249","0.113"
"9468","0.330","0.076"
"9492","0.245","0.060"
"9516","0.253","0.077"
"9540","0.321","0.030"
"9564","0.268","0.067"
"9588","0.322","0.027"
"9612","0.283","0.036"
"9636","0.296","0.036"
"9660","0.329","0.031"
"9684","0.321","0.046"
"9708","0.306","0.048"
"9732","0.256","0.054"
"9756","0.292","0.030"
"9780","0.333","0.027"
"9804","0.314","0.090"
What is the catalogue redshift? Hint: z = 0.73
